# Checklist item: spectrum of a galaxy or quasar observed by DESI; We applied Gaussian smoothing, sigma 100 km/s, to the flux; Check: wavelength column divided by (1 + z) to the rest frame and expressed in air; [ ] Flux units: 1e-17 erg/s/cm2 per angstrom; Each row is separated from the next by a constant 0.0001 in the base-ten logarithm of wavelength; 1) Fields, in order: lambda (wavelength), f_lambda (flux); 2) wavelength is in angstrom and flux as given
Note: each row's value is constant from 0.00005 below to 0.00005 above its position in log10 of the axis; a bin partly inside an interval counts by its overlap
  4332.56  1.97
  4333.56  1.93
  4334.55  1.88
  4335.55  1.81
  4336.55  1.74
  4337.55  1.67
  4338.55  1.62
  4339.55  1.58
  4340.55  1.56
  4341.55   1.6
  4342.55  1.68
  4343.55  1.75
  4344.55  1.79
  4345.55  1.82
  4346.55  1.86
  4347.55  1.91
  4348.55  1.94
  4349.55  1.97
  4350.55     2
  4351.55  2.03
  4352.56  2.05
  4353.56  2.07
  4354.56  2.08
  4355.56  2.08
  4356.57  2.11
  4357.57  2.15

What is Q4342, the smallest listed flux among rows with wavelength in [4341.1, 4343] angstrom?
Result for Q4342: 1.6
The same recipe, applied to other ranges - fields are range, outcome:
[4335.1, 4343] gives 1.56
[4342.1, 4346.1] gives 1.68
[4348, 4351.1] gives 1.94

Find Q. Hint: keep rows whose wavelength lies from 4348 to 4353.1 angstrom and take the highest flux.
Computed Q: 2.05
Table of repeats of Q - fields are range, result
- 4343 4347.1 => 1.86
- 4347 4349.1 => 1.94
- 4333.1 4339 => 1.93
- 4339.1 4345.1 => 1.79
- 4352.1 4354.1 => 2.07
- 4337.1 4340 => 1.67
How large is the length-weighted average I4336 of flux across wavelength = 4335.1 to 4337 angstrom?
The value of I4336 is 1.77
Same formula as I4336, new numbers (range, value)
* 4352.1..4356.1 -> 2.07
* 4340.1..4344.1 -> 1.65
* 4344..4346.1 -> 1.81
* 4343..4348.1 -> 1.83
